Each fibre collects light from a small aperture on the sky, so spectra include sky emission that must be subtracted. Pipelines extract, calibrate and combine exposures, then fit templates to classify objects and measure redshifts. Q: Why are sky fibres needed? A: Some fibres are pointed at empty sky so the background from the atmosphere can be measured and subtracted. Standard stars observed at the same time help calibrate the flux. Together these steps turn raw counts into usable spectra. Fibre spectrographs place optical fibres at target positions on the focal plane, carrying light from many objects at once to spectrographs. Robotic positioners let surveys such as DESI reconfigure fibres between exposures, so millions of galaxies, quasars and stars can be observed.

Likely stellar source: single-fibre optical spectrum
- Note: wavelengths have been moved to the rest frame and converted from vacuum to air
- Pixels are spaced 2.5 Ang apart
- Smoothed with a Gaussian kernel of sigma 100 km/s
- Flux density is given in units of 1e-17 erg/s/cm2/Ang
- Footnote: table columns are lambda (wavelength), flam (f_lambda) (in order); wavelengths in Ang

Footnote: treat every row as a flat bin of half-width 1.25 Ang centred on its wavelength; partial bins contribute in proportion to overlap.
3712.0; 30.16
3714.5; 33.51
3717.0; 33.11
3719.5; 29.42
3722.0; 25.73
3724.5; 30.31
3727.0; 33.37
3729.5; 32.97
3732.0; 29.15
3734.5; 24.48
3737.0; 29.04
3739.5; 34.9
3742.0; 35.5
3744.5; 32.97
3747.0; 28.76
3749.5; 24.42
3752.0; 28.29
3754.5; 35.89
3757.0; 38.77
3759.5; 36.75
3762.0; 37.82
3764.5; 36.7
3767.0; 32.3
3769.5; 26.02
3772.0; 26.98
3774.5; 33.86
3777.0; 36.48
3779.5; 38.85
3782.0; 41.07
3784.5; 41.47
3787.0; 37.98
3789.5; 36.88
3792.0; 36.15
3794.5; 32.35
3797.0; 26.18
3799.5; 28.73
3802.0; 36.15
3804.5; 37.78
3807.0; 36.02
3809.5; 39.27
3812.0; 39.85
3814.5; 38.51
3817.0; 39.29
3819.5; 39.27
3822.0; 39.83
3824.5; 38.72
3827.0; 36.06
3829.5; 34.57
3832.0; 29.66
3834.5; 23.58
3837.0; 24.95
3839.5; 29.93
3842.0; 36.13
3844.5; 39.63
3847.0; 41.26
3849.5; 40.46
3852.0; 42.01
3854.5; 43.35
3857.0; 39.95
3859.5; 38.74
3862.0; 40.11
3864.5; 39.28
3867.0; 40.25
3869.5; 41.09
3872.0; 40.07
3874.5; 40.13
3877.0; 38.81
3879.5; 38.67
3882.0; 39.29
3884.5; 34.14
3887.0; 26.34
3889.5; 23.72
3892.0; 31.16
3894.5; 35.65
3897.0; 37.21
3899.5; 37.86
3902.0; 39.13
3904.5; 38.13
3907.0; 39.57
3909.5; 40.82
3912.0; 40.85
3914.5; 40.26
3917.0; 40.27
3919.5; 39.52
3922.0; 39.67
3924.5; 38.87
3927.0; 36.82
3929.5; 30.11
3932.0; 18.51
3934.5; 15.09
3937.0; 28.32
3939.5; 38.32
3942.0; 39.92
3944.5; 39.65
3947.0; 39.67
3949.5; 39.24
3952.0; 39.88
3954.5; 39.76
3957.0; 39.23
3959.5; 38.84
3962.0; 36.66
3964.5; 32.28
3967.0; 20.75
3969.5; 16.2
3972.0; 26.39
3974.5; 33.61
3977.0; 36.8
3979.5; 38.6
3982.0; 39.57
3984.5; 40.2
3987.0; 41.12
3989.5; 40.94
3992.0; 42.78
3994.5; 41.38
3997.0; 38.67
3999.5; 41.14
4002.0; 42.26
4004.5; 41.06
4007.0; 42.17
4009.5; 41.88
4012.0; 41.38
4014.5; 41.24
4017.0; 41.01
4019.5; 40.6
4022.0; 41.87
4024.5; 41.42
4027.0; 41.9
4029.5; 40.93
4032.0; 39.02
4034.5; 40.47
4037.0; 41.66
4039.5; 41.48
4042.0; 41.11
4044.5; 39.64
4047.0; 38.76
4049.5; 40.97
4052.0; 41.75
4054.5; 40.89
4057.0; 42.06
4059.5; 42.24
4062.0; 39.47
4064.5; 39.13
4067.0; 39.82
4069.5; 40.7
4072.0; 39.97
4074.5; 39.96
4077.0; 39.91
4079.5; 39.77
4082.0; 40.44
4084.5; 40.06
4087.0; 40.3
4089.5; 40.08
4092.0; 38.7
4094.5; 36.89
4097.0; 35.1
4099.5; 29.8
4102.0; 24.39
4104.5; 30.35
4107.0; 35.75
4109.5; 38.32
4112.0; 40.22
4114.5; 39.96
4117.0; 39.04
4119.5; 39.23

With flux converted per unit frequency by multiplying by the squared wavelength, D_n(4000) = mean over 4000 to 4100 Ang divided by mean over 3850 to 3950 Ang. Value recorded 1.2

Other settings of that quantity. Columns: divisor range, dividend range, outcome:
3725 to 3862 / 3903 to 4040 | 1.18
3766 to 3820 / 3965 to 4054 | 1.22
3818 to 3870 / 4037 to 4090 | 1.22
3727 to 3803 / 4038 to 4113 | 1.36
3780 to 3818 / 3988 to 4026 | 1.26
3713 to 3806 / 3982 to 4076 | 1.42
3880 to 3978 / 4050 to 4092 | 1.25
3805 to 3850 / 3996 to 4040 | 1.26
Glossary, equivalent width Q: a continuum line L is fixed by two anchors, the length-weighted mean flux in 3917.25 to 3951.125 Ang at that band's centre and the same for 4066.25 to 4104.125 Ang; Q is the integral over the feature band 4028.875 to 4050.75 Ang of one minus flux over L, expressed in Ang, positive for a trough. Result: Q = -2.31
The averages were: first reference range 34.4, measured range 40.4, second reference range 37.5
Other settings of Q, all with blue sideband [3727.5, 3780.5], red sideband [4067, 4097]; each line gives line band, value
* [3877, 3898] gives 1.0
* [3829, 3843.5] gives 1.9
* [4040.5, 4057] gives -0.8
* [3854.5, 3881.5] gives -3.9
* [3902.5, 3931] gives -2.0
